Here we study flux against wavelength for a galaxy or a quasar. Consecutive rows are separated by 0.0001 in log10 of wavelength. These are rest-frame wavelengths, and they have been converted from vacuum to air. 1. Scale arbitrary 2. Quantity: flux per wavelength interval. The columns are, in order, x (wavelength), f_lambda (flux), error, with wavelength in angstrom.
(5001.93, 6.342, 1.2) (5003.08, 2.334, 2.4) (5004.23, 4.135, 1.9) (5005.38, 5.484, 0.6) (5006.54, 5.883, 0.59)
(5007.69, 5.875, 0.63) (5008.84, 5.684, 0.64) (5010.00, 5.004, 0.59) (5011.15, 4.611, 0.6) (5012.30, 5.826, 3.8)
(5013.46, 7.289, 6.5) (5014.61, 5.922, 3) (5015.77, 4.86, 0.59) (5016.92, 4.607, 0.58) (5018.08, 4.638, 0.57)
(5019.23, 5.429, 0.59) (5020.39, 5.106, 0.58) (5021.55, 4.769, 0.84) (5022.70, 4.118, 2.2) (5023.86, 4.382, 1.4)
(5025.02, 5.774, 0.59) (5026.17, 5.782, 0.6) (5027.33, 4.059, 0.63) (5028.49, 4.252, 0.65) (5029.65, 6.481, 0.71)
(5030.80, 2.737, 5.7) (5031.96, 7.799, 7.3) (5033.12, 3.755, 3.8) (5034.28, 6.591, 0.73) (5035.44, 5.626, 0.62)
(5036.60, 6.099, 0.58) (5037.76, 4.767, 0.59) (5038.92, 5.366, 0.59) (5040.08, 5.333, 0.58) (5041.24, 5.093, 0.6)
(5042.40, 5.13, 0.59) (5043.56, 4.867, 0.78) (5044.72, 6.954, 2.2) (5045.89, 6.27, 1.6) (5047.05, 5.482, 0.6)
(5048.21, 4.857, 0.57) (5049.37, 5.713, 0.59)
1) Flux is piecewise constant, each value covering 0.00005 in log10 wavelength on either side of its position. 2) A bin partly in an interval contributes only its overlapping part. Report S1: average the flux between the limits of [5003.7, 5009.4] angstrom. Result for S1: 5.42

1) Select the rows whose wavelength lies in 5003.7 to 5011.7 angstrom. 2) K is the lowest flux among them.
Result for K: 4.135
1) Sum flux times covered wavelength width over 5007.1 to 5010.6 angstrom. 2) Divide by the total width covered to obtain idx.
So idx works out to 5.52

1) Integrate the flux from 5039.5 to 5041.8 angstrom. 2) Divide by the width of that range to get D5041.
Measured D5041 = 5.22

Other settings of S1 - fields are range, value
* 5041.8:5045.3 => 5.65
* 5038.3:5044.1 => 5.16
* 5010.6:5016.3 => 5.71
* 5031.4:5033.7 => 5.76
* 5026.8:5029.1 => 4.18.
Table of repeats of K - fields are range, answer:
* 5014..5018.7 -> 4.607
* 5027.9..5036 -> 2.737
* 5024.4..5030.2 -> 4.059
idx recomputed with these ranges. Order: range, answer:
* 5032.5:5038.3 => 5.39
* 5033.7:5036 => 6.11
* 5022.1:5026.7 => 5.01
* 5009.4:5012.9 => 5.15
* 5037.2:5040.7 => 5.16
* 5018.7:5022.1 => 5.09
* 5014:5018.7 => 5.03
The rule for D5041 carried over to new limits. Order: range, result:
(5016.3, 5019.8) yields 4.9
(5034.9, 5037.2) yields 5.86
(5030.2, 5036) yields 5.31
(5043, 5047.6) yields 5.89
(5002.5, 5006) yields 4.01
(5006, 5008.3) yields 5.89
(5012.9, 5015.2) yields 6.59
